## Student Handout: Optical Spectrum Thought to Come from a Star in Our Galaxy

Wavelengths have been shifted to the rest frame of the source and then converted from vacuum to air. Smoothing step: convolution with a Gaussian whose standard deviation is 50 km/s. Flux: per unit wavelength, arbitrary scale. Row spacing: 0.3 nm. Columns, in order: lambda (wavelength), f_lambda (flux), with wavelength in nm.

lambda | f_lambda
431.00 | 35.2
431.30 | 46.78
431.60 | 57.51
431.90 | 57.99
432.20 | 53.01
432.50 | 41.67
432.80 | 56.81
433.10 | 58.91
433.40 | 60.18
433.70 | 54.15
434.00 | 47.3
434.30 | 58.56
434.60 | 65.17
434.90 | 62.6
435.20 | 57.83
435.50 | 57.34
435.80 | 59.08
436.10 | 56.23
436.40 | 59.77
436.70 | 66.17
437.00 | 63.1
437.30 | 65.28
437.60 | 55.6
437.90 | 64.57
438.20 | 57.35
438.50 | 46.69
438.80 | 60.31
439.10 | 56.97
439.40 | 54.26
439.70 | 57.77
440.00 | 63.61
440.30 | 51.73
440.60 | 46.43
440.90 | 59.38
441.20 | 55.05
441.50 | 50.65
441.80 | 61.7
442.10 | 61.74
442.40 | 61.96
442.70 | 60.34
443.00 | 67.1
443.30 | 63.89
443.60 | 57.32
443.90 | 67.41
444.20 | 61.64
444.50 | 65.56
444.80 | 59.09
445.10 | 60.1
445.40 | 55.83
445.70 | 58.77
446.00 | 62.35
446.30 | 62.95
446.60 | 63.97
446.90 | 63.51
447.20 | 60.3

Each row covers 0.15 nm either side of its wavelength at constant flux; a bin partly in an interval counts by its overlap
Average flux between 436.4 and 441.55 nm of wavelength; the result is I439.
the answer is 57.5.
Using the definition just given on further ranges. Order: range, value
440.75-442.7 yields 58.6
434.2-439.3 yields 59.5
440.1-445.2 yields 59.5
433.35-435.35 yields 57.9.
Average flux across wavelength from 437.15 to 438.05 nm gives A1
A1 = 61.8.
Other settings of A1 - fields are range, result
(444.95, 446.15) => 59.3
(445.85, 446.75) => 63.1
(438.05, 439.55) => 55.1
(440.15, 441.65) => 52.6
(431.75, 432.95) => 52.4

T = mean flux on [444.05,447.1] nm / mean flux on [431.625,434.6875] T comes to 1.11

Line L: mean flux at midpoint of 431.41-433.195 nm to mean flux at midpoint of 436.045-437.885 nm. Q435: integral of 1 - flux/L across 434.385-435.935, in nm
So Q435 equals -0.05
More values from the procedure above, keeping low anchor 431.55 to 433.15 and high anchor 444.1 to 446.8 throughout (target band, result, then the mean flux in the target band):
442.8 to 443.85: -0.05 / 63.1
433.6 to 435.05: -0.07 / 57.7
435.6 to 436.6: -0.05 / 58.7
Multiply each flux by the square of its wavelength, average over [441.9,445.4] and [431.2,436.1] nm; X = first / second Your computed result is 1.16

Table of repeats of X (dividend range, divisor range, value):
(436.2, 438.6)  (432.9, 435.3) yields 1.05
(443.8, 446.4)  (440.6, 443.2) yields 1.05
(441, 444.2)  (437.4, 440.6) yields 1.09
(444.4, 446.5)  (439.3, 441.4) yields 1.12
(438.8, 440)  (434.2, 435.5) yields 0.97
